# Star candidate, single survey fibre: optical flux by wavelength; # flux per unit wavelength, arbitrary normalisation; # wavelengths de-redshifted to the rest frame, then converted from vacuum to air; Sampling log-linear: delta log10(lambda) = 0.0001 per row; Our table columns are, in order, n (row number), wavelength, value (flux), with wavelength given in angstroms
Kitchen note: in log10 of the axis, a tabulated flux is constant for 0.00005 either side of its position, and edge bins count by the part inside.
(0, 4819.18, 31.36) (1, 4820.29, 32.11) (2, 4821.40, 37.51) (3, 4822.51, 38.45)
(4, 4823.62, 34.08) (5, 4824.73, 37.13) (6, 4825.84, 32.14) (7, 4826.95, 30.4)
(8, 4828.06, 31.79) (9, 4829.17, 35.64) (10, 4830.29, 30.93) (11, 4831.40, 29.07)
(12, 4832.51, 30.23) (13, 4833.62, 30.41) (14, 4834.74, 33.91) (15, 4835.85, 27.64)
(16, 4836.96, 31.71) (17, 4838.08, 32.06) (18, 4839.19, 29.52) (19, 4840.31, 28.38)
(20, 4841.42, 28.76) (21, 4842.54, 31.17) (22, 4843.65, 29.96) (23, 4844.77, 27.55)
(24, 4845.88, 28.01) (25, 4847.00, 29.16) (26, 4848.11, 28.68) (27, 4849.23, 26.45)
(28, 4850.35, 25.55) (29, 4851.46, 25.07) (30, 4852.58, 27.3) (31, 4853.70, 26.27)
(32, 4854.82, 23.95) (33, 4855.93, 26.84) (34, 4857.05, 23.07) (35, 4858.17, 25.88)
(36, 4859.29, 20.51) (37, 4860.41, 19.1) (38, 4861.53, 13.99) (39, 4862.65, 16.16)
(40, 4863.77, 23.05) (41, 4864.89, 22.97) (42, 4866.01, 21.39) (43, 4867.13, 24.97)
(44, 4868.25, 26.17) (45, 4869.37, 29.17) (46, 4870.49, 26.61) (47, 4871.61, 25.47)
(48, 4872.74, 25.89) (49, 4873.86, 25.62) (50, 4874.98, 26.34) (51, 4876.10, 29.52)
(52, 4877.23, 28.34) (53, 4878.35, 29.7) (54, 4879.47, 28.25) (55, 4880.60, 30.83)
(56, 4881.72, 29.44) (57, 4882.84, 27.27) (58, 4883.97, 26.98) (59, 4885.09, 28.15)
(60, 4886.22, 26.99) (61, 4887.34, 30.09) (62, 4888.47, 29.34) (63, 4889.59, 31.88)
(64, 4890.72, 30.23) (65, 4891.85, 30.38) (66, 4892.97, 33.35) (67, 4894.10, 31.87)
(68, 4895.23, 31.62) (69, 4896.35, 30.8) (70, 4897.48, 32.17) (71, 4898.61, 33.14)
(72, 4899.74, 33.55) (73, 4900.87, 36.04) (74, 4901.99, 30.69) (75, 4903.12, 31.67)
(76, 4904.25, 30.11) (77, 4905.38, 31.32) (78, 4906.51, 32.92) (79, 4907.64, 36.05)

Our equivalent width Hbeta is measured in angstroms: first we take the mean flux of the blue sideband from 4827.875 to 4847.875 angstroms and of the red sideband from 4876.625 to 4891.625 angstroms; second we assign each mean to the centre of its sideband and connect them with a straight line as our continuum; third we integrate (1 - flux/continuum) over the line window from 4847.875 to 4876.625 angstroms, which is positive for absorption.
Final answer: 5.07 angstroms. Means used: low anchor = 30.3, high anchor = 29.1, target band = 24.4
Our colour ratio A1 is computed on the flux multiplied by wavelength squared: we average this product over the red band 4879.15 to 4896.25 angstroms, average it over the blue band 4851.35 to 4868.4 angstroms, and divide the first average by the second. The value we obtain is 1.3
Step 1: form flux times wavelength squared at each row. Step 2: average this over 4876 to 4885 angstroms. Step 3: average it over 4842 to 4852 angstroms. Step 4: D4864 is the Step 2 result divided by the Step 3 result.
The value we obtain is 1.04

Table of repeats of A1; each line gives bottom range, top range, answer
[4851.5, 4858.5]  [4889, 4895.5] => 1.26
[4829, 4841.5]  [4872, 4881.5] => 0.93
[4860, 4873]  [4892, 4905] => 1.43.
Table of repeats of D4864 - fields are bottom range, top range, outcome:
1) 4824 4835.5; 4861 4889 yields 0.83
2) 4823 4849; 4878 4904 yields 1.02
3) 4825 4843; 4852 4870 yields 0.76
